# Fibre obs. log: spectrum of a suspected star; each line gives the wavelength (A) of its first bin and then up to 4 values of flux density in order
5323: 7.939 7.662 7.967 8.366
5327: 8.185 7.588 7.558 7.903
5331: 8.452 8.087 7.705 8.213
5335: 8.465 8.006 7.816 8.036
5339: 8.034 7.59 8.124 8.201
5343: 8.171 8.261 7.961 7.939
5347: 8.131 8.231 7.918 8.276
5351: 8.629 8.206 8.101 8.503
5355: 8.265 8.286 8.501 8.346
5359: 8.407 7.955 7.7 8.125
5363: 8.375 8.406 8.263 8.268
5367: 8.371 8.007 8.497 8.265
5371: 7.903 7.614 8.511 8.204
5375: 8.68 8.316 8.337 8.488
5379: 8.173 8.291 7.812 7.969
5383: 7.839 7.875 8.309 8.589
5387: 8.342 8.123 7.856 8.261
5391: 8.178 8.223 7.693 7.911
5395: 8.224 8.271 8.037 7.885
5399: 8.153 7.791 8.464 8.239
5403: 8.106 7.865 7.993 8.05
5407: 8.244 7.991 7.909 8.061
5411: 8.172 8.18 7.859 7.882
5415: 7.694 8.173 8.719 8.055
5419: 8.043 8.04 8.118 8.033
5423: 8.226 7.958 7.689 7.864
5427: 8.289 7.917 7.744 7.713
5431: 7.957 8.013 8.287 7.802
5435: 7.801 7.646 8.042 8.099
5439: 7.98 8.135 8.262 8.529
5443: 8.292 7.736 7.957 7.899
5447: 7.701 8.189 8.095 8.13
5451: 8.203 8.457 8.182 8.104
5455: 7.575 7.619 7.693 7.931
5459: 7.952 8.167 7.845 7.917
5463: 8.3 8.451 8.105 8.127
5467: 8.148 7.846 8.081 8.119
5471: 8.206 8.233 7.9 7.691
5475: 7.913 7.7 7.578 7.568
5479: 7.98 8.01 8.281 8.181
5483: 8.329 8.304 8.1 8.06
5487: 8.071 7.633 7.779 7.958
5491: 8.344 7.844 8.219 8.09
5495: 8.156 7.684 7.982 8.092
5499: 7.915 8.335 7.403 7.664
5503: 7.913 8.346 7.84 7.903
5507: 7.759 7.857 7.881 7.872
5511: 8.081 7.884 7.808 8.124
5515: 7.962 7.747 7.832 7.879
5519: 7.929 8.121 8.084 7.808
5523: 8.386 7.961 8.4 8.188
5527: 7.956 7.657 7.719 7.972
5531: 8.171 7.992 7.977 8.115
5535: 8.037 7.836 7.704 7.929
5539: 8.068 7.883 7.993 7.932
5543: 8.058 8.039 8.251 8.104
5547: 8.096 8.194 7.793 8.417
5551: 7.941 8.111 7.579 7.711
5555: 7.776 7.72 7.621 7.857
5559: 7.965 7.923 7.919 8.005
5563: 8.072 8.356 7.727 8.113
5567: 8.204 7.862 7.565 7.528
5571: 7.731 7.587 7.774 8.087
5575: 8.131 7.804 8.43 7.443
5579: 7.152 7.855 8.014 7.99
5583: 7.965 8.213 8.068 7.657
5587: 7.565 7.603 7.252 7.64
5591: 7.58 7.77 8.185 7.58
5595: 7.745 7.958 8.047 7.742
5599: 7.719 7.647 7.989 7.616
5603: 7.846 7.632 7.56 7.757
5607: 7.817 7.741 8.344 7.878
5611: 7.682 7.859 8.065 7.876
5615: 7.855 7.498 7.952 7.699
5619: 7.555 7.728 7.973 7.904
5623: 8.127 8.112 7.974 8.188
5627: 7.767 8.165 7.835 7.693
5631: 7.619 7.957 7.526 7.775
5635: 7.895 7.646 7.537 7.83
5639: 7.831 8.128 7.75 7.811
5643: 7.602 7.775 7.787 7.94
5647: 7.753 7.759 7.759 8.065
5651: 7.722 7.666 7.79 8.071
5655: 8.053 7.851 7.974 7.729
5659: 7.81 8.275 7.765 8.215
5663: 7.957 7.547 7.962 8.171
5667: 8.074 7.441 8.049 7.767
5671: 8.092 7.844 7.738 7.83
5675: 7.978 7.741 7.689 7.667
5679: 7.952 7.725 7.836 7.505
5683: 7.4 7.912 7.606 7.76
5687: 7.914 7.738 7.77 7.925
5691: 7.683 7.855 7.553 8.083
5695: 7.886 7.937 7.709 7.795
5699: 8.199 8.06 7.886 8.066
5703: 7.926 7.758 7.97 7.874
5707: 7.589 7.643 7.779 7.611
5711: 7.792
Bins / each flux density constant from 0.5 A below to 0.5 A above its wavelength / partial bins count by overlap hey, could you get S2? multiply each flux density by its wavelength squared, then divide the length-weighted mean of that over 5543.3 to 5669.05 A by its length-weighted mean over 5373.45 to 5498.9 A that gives 1.04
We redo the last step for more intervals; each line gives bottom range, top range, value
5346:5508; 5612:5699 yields 1.05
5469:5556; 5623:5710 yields 1.04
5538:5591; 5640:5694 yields 1.03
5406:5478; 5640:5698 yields 1.06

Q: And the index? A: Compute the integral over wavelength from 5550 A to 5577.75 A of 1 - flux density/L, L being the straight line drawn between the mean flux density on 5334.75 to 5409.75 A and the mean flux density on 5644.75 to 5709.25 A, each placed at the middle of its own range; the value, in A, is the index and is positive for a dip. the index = 0.2 A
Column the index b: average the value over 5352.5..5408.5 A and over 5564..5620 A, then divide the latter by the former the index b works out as 0.96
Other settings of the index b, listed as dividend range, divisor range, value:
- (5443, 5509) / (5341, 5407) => 0.98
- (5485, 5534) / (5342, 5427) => 0.98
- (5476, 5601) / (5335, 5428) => 0.97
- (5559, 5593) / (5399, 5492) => 0.98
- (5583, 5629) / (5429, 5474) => 0.98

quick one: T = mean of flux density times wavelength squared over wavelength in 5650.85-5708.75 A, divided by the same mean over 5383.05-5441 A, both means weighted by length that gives 1.07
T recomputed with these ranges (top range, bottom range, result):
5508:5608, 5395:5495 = 1.02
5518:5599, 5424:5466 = 1.03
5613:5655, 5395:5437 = 1.06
